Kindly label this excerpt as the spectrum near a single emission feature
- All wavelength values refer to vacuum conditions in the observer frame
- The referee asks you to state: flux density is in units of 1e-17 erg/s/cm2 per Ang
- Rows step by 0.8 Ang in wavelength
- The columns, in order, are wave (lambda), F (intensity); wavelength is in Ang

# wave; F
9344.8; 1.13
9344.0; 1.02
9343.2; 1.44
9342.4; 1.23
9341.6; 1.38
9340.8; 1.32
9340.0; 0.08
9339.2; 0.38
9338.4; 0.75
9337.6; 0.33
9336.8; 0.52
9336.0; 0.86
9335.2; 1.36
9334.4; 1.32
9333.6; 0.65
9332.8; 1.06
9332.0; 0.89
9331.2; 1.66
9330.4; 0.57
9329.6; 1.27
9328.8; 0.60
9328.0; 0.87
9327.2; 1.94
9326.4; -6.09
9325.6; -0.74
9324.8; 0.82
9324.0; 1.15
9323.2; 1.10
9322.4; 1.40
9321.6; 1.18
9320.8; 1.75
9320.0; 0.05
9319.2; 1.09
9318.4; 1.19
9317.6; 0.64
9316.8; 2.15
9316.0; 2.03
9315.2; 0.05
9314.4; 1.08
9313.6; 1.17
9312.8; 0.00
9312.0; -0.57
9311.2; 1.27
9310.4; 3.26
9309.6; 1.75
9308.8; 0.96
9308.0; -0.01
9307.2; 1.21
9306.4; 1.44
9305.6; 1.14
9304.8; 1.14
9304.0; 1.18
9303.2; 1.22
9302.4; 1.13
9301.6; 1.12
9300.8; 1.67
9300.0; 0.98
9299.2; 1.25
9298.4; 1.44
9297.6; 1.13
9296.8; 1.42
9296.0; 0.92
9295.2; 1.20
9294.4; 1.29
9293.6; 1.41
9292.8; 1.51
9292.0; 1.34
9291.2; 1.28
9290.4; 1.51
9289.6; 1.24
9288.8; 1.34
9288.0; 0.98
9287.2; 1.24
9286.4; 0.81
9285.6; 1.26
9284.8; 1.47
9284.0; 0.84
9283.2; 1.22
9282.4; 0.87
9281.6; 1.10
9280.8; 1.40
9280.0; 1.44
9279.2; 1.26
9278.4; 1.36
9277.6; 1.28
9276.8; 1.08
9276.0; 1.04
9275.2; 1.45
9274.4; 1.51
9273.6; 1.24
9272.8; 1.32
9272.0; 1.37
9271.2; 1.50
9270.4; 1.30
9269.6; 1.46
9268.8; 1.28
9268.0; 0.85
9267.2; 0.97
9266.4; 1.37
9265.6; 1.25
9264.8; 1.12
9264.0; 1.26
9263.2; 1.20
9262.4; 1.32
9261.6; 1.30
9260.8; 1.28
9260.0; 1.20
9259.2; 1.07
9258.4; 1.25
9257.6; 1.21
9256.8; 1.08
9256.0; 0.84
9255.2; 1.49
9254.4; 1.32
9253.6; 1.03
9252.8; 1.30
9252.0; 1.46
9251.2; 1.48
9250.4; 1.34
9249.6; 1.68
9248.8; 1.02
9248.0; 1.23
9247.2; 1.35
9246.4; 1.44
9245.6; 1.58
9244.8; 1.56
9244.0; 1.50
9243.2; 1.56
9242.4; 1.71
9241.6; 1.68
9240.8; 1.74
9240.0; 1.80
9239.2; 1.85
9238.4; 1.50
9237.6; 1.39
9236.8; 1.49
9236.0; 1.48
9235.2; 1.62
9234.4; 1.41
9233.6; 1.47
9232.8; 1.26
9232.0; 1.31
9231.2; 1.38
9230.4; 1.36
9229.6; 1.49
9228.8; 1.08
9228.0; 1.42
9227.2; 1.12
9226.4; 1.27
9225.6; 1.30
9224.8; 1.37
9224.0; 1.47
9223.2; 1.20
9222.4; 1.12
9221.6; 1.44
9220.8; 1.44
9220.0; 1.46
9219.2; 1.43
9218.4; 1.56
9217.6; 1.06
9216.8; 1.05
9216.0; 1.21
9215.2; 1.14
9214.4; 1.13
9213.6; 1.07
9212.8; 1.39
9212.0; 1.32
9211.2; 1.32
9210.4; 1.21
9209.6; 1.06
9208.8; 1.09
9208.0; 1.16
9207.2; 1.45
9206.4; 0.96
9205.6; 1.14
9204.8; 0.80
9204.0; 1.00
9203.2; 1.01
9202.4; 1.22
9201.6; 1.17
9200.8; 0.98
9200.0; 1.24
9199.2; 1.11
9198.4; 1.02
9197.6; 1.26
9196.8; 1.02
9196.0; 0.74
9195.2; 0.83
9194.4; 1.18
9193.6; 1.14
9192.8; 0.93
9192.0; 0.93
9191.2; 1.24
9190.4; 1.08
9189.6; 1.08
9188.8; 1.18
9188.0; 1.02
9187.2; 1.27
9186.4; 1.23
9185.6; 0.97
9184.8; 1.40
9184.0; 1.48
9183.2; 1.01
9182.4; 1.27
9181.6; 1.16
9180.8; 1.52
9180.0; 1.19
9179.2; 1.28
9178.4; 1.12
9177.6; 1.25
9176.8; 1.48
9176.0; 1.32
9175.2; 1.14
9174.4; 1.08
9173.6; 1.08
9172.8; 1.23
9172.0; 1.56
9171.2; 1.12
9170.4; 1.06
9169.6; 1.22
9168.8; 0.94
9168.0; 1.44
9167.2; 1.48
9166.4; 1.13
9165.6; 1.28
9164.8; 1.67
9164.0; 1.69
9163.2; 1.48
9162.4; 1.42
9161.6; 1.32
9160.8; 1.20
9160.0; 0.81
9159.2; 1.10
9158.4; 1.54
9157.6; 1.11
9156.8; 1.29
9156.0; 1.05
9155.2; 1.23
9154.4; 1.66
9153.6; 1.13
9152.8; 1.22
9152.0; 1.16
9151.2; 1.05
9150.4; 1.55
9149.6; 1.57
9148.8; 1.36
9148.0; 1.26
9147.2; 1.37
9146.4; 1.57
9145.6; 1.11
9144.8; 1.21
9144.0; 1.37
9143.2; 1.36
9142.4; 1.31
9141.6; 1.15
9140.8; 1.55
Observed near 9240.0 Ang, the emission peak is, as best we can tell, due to [O III]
